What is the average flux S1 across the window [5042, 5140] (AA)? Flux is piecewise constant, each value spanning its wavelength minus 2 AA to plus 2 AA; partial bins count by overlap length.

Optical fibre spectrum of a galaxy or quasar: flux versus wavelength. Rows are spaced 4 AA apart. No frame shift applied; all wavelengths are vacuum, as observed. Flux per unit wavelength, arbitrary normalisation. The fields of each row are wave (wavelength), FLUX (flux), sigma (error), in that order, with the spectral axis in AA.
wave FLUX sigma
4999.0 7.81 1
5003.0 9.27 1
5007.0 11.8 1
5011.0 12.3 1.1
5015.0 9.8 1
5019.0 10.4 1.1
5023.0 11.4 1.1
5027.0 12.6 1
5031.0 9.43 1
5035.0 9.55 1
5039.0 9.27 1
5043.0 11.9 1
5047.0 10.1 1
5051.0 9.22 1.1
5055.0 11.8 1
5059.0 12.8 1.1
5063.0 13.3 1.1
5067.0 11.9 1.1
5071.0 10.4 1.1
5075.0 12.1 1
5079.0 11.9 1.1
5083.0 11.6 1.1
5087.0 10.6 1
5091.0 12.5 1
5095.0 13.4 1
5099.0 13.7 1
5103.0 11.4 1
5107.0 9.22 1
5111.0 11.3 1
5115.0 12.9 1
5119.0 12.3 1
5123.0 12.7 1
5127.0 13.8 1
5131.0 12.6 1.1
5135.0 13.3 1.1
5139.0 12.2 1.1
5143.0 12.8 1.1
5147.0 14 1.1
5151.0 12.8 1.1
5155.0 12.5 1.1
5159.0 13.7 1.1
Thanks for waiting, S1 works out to 12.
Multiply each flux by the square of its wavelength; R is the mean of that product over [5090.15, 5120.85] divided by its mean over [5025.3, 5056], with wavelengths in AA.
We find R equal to 1.2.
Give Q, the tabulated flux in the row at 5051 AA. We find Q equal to 9.22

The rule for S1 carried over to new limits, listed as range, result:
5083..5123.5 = 12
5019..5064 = 11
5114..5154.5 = 12.9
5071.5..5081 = 11.7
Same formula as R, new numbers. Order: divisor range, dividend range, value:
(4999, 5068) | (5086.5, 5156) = 1.19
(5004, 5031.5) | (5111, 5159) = 1.21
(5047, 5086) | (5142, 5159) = 1.17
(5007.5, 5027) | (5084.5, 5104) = 1.14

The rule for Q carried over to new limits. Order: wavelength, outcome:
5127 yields 13.8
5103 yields 11.4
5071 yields 10.4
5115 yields 12.9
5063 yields 13.3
